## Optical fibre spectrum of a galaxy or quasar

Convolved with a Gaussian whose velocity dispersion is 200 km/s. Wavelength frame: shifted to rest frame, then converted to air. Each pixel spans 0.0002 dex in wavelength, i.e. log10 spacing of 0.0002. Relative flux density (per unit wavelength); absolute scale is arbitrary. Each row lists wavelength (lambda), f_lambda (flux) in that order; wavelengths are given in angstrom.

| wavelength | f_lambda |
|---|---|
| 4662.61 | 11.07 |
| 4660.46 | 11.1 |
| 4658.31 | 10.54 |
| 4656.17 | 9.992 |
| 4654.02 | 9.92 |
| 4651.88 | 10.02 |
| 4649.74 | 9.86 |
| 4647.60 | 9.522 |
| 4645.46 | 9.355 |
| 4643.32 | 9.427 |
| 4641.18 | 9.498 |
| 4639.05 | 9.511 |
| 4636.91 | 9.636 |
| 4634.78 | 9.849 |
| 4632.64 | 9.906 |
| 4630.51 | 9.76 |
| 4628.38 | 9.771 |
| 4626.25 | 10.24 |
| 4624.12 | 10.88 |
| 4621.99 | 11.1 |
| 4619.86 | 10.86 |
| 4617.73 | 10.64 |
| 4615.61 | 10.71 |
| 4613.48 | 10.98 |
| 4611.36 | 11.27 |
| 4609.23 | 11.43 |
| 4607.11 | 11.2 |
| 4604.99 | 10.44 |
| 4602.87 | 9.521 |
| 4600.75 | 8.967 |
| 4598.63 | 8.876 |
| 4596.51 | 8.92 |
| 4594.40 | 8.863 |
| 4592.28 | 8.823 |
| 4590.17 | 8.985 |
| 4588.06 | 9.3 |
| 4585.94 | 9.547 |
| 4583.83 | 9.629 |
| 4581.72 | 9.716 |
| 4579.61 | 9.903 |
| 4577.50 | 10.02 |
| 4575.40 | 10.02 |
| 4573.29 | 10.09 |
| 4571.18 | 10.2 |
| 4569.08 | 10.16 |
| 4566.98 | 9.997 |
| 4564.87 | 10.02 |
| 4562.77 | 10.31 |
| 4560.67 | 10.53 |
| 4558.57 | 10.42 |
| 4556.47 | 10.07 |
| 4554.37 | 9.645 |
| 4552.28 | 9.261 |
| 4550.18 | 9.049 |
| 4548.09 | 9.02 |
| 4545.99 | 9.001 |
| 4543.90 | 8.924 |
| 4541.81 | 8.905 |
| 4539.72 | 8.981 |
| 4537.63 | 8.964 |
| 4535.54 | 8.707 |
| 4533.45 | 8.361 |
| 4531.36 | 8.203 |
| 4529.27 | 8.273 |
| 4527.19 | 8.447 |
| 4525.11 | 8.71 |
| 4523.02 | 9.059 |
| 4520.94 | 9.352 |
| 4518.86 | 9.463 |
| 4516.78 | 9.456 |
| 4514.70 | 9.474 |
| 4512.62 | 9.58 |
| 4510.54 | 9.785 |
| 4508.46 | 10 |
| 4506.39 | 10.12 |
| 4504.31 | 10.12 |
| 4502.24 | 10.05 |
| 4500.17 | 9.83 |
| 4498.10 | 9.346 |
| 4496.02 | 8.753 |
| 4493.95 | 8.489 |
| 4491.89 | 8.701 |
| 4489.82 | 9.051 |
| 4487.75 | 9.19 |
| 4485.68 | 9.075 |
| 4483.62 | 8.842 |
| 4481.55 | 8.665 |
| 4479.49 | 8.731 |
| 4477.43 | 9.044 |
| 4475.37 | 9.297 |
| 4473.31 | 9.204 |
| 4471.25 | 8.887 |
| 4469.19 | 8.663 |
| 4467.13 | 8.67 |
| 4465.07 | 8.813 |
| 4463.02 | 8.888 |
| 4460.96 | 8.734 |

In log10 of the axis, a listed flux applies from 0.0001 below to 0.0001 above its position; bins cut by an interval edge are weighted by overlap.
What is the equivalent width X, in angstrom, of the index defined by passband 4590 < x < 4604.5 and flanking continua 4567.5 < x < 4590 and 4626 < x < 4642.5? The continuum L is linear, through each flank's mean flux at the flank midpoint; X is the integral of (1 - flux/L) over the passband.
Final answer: 1.1 angstrom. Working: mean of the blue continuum 9.83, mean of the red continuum 9.75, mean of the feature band 9.05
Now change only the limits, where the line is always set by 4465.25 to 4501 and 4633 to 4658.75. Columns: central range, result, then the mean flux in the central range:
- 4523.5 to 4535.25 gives 0.9 angstrom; 8.45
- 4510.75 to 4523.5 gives -0.4 angstrom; 9.44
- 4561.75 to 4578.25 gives -1.3 angstrom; 10.1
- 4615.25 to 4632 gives -1.4 angstrom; 10.5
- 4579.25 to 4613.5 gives -0.9 angstrom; 9.75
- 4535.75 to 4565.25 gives -0.6 angstrom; 9.48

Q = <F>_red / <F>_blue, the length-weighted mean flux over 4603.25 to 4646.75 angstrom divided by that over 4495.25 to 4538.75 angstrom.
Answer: 1.12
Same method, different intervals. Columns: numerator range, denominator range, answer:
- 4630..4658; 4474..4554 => 1.07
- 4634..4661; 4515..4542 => 1.11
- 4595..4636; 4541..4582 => 1.05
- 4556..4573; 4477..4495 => 1.15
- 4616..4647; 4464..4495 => 1.13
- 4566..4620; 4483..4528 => 1.07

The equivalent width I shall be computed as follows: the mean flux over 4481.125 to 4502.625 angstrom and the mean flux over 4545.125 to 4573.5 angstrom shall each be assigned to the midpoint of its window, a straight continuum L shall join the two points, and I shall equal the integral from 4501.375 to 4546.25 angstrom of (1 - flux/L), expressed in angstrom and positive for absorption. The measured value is 1.2 angstrom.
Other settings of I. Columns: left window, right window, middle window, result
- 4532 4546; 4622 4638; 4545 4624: -4.23 angstrom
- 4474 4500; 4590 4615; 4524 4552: 1.88 angstrom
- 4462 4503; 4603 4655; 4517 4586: 1.17 angstrom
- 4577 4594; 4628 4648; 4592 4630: -2.72 angstrom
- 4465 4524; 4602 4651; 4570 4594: 0.63 angstrom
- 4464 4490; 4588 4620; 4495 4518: -1.27 angstrom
